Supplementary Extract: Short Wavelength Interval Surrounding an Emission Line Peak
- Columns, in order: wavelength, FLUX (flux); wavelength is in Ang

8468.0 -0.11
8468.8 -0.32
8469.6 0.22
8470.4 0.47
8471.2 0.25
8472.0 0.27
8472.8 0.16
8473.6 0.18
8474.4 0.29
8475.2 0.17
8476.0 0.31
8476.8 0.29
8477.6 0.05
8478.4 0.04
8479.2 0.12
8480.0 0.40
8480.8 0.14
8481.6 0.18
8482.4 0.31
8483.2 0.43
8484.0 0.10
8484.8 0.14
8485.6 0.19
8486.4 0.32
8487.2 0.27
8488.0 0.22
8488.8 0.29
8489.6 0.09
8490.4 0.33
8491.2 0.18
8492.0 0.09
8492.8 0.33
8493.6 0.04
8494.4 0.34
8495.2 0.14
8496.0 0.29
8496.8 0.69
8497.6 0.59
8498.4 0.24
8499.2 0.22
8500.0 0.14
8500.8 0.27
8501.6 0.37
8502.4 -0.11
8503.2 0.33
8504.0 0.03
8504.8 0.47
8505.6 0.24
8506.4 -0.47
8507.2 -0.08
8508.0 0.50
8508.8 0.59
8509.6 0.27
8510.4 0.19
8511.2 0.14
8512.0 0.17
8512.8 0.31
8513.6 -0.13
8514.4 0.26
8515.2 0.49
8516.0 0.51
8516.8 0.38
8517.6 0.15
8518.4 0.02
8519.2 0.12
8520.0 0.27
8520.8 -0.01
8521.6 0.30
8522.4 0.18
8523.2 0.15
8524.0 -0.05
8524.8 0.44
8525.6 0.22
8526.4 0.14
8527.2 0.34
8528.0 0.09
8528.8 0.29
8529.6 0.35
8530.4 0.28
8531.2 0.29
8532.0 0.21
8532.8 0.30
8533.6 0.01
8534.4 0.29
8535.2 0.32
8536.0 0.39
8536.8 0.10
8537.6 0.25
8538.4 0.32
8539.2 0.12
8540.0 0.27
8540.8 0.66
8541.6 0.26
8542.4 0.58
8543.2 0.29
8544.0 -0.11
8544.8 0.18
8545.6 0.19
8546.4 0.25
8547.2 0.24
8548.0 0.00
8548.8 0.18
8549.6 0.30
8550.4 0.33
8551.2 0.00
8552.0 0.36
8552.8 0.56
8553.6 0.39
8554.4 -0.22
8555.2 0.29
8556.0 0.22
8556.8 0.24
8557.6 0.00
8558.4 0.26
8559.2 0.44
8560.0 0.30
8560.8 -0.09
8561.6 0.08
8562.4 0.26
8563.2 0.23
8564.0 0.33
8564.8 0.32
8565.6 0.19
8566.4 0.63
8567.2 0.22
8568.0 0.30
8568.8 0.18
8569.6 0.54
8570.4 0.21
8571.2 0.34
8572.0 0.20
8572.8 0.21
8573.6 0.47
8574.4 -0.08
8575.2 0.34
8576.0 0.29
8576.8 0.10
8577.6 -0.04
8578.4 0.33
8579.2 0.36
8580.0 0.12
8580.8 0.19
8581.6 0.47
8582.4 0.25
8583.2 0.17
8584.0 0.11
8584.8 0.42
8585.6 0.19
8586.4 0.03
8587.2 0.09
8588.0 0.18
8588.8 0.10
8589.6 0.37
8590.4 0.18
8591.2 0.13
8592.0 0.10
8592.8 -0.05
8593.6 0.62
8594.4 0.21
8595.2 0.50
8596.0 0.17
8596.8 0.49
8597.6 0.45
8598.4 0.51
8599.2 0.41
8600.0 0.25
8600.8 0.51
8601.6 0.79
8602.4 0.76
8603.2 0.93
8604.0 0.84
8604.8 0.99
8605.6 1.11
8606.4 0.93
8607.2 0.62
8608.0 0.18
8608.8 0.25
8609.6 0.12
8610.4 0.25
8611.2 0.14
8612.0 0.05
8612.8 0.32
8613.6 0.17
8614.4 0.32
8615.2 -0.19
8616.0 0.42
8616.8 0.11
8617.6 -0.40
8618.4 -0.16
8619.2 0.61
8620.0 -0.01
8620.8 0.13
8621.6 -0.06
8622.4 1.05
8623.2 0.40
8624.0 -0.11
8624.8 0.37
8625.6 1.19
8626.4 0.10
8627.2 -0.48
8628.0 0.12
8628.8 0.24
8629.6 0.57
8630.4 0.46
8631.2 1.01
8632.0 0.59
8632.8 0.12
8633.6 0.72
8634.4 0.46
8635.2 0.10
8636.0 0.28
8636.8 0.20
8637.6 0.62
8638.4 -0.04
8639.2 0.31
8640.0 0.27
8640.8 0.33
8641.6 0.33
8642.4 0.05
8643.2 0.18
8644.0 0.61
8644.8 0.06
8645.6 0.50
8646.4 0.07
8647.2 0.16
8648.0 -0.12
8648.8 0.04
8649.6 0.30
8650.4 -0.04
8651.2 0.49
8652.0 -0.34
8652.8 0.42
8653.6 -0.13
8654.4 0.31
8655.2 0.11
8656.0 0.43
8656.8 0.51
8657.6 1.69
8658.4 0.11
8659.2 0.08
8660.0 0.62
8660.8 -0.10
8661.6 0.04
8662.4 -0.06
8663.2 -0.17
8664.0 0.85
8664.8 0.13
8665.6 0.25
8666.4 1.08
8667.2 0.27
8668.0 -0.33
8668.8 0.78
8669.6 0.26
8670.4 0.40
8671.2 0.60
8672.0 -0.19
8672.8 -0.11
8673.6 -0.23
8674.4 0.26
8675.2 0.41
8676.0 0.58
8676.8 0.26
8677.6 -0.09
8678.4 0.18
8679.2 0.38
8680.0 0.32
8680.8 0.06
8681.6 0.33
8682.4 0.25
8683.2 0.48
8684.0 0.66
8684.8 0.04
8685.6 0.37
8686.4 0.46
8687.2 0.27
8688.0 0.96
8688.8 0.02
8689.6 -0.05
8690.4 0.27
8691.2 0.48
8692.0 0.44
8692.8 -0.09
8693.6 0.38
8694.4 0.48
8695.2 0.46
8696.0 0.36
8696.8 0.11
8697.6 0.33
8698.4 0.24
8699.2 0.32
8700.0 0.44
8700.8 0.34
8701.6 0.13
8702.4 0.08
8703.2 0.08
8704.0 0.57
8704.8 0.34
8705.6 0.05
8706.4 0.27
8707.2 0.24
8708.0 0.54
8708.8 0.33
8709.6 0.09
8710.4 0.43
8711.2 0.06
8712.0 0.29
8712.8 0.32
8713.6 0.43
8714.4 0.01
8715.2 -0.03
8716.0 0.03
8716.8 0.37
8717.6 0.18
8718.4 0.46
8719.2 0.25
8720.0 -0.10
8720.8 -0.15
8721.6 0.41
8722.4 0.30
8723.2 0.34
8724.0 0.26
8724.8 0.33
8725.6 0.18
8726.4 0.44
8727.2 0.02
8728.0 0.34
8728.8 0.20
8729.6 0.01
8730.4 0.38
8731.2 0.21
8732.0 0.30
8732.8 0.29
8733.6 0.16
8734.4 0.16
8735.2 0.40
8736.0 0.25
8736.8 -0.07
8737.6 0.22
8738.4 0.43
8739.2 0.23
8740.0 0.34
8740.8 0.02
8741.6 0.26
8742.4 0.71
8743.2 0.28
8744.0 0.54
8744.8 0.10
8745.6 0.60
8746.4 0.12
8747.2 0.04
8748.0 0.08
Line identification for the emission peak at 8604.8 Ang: Hbeta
